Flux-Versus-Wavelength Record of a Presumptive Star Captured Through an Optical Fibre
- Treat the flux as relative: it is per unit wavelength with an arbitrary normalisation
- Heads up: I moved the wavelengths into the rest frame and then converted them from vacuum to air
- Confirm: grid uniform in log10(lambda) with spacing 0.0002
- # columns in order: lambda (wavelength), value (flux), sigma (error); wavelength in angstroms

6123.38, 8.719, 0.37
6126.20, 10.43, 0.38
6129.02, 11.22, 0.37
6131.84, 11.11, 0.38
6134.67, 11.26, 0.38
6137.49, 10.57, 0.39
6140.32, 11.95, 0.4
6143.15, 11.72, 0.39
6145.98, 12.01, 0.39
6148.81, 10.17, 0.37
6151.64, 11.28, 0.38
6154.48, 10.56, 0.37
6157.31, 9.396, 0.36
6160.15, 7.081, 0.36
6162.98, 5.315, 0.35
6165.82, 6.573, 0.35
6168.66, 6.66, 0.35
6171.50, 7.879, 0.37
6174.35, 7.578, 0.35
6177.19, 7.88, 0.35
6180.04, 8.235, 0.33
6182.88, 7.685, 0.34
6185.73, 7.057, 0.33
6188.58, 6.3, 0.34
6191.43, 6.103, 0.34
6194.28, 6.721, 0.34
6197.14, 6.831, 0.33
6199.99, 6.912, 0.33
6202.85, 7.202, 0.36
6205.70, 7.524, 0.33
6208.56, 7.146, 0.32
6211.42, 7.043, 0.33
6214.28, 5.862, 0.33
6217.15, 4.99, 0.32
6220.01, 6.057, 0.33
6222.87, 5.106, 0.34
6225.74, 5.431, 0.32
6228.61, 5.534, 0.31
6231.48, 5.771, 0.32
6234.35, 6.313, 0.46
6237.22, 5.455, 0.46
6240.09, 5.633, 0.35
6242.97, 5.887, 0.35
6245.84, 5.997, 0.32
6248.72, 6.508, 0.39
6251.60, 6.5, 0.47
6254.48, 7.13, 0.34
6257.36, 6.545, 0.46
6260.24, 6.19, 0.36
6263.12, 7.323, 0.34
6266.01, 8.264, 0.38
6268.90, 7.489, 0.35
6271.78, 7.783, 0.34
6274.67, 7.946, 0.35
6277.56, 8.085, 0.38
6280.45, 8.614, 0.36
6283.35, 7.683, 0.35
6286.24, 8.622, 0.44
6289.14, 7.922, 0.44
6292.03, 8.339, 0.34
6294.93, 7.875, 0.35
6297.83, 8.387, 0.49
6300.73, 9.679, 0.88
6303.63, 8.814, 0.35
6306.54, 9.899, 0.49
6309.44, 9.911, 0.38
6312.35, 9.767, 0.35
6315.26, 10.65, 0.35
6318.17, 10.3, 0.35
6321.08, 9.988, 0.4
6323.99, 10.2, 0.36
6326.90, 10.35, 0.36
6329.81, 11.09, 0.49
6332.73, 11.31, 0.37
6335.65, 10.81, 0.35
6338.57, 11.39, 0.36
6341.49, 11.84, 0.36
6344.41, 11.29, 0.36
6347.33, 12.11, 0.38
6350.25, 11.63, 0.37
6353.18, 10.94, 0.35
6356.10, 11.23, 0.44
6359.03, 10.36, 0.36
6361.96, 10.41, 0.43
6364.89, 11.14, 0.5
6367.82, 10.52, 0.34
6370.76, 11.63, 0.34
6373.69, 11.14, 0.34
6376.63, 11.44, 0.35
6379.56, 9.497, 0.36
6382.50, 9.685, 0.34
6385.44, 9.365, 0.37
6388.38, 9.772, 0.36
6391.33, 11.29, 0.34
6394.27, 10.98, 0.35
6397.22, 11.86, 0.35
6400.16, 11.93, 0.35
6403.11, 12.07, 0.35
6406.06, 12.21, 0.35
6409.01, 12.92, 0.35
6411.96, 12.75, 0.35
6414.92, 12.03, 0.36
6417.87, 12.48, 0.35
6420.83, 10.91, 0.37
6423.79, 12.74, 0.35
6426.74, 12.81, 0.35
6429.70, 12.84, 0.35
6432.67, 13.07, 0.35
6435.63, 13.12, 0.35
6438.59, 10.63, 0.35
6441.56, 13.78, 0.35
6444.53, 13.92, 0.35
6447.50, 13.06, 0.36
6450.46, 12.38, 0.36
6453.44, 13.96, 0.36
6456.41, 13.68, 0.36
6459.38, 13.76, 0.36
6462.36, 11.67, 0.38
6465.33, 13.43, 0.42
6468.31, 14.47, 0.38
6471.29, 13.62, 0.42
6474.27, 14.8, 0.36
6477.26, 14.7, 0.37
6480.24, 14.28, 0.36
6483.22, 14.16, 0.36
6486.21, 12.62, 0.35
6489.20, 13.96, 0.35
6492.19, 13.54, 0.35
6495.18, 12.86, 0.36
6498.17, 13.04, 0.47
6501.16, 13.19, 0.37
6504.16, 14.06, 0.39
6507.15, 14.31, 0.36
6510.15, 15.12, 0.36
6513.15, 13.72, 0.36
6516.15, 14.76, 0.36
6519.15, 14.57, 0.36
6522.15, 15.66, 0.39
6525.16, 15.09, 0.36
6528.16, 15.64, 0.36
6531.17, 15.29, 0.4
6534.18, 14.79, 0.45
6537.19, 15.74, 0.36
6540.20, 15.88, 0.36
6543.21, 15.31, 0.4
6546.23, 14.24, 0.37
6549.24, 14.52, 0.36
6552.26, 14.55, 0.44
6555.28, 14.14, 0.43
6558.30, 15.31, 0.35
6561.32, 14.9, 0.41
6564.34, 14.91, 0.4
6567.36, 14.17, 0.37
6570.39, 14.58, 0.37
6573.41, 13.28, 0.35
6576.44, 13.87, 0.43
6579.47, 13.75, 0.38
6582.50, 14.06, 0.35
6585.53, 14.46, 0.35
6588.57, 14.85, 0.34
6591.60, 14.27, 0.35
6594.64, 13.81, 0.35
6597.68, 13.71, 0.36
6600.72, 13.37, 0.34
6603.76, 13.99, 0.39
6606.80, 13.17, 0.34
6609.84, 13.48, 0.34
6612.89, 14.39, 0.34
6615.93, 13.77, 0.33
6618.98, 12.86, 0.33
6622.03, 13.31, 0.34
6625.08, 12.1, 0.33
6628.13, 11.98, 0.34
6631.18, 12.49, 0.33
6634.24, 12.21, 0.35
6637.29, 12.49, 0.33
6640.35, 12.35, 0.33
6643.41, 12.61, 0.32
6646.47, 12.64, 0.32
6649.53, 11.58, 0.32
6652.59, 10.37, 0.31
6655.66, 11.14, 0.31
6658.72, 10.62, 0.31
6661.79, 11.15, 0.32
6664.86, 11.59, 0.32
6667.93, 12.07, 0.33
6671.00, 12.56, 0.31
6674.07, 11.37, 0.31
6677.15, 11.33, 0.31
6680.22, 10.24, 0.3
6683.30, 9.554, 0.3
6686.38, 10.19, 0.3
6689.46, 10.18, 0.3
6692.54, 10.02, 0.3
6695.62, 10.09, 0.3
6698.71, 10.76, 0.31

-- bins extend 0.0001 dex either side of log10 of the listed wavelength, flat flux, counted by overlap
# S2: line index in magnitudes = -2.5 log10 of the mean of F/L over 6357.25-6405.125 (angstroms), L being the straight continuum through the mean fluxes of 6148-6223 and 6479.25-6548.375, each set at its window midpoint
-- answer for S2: 0.07 mag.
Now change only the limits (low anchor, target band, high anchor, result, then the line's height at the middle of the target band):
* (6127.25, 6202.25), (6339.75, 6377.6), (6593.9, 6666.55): -0.093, 10.3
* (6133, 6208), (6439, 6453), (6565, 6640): -0.129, 11.7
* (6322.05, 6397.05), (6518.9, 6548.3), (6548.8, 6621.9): -0.145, 13.3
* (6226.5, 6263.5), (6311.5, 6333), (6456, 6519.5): -0.209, 8.61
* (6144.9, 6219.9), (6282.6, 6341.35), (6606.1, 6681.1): -0.100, 8.86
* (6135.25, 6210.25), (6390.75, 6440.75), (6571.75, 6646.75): -0.103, 11.1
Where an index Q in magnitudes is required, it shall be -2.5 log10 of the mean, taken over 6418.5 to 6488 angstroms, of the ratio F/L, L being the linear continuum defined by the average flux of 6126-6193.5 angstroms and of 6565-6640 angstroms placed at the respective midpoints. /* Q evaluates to -0.11 mag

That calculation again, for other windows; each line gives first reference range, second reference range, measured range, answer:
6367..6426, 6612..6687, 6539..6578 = -0.24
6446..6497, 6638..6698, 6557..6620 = -0.16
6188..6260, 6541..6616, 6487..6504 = -0.08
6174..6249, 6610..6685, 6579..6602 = -0.24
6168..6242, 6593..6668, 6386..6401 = -0.19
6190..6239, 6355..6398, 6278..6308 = -0.02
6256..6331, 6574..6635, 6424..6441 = -0.16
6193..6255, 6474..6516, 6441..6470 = -0.05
